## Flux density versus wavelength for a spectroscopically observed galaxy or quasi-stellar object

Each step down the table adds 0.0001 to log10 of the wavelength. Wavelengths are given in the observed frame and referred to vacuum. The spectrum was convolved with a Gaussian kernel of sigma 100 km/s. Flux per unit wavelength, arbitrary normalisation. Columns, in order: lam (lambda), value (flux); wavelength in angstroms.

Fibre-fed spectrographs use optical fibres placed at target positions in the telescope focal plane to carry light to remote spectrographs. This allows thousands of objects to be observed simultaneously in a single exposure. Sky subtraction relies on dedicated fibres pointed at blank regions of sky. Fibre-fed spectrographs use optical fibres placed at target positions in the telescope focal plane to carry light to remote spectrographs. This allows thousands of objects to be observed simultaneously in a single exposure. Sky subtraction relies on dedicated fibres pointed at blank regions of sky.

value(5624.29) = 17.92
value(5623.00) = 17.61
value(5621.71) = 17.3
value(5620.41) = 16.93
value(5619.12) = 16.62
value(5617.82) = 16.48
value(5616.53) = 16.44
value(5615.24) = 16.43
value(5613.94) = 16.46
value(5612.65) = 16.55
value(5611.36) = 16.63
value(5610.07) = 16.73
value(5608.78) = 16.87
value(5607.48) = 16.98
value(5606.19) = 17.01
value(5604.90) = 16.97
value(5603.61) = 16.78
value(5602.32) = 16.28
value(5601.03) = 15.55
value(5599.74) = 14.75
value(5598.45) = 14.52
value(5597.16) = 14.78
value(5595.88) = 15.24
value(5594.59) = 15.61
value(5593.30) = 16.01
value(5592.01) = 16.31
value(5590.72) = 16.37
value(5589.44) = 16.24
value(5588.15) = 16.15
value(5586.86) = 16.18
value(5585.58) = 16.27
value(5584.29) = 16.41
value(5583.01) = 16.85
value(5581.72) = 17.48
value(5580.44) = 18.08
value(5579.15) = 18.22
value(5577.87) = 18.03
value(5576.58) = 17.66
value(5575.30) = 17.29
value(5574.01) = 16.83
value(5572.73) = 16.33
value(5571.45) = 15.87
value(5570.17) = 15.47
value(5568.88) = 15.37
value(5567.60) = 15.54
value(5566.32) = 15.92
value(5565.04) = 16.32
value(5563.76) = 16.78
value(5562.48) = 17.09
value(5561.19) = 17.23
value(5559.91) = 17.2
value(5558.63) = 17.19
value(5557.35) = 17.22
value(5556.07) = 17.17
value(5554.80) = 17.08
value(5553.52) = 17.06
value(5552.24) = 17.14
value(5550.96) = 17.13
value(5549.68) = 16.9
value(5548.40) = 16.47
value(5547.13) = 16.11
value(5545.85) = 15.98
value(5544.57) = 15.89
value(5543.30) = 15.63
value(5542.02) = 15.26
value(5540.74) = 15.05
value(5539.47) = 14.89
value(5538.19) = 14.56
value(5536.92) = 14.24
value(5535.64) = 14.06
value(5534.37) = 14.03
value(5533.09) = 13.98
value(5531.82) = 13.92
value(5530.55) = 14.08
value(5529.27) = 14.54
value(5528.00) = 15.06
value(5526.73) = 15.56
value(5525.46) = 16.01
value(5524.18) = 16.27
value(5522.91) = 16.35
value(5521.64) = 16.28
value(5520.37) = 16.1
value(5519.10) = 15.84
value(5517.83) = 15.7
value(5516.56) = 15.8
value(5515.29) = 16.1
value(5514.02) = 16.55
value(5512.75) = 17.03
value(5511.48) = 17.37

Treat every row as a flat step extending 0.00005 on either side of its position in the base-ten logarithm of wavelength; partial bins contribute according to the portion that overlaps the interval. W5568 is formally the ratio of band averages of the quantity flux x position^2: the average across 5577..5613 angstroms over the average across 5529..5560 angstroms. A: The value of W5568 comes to 1.1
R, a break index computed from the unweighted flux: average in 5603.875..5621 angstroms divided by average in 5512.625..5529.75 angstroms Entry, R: 1.05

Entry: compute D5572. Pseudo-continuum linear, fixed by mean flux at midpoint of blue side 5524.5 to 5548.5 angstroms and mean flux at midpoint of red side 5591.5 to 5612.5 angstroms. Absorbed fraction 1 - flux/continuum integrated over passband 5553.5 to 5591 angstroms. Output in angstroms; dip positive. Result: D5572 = -2.83 angstroms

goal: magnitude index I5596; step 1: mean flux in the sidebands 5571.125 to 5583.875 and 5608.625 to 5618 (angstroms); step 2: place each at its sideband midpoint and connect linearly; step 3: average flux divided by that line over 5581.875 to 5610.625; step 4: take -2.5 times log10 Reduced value 0.05 mag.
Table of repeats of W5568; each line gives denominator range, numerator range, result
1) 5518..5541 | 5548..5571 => 1.12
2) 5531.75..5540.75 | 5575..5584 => 1.25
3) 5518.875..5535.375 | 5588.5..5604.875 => 1.06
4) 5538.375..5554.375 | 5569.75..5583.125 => 1.08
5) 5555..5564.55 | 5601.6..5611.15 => 1.00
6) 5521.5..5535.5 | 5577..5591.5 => 1.15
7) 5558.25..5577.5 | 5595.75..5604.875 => 0.95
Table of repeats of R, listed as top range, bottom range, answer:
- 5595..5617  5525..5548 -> 1.08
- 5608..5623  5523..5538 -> 1.13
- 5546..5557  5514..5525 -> 1.05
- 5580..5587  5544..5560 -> 1.01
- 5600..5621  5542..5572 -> 1.01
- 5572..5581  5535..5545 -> 1.17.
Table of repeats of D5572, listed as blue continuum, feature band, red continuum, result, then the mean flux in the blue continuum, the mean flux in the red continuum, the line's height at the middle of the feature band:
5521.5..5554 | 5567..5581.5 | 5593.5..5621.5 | -0.9 angstroms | 15.5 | 16.2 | 15.9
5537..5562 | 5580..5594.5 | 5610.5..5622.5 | 0.0 angstroms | 16.3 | 16.7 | 16.5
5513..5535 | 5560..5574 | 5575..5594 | 0.2 angstroms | 15.5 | 16.9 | 16.5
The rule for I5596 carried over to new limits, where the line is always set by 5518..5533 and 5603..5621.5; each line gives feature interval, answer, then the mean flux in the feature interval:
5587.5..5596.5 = 0.03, 16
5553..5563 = -0.08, 17.2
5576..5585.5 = -0.08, 17.4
